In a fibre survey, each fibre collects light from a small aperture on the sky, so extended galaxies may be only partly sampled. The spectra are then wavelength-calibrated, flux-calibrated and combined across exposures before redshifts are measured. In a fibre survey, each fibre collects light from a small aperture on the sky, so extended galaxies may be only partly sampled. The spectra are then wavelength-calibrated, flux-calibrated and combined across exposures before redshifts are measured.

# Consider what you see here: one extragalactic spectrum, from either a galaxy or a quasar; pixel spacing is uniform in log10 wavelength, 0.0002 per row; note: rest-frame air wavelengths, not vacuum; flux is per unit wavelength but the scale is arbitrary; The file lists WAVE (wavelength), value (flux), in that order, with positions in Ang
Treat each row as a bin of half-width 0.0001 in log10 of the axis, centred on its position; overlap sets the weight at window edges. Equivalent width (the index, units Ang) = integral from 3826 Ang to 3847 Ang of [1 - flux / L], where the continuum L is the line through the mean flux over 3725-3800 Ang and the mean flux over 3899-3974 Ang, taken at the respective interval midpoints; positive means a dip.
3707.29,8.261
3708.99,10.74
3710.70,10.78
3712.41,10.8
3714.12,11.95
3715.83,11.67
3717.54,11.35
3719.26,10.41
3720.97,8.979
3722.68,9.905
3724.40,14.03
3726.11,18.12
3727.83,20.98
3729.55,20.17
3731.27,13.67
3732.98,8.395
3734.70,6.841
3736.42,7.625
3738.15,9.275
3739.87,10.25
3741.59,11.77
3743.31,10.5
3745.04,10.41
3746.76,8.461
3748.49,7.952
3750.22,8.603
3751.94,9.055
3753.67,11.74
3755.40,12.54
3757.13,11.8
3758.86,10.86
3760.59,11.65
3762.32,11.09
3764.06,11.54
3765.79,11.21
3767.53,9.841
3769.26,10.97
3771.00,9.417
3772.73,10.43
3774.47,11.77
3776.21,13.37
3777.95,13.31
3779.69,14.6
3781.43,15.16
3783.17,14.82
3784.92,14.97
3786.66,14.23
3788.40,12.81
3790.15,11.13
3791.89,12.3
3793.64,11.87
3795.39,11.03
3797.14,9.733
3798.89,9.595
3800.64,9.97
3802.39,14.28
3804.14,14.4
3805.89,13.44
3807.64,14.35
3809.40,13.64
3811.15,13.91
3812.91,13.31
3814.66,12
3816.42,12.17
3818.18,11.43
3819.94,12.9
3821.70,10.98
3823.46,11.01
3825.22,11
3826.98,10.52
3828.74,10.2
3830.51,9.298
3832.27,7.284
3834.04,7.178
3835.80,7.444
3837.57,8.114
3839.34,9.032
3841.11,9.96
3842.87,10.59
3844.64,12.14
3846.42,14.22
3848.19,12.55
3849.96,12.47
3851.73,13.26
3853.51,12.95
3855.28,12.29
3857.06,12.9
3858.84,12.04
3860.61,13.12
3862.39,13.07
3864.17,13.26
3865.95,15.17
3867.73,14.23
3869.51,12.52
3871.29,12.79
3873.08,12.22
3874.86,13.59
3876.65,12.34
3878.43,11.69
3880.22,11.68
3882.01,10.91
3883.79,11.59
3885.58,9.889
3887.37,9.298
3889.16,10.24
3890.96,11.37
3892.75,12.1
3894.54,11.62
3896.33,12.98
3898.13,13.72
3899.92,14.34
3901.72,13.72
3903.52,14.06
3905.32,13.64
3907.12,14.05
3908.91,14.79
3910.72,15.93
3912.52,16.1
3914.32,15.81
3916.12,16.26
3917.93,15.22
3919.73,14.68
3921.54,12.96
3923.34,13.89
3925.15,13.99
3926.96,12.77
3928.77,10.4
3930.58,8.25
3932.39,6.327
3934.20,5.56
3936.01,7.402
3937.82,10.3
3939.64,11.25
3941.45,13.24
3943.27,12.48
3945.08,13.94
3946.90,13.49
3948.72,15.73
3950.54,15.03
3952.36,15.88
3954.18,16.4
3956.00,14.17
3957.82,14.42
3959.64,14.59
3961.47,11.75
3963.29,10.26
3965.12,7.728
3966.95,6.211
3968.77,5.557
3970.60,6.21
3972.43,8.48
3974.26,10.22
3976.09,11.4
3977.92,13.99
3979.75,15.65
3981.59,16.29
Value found 4.2 Ang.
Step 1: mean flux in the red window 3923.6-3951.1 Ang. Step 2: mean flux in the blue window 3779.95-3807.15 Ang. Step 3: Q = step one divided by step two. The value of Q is 0.89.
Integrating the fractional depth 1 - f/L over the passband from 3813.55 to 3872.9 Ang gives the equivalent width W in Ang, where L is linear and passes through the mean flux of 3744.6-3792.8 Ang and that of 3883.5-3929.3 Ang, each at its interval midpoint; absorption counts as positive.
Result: 4.9 Ang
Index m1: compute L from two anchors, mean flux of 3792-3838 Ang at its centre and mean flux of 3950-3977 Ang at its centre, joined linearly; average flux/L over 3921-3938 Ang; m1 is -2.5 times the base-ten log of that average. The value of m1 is 0.11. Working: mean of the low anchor 11.2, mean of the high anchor 11.2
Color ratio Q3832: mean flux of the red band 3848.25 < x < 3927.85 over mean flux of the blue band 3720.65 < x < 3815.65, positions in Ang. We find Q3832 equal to 1.09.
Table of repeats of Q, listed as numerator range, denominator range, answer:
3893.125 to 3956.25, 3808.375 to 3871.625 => 1.12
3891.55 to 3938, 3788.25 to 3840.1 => 1.14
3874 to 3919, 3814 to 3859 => 1.19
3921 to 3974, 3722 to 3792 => 0.95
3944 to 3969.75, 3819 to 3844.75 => 1.28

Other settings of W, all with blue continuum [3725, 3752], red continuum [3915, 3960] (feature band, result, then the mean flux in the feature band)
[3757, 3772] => 1.0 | 10.9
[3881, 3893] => 1.7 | 10.7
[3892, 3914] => -2.6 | 14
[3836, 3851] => 1.4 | 11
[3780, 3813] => -3.0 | 12.9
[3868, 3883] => 0.1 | 12.3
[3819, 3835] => 2.7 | 10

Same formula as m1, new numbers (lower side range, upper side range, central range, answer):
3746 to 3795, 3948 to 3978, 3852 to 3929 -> -0.13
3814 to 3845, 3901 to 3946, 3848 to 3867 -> -0.20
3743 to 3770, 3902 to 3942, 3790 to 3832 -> -0.06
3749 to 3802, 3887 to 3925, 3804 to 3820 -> -0.07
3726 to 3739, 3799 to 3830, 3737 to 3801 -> 0.11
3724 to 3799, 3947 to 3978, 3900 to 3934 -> -0.14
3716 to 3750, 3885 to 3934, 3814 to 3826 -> 0.05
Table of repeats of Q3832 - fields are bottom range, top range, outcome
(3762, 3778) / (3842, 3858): 1.12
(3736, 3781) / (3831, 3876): 1.08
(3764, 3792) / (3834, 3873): 0.96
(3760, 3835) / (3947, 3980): 1.00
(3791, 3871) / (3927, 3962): 1.03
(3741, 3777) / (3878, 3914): 1.19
